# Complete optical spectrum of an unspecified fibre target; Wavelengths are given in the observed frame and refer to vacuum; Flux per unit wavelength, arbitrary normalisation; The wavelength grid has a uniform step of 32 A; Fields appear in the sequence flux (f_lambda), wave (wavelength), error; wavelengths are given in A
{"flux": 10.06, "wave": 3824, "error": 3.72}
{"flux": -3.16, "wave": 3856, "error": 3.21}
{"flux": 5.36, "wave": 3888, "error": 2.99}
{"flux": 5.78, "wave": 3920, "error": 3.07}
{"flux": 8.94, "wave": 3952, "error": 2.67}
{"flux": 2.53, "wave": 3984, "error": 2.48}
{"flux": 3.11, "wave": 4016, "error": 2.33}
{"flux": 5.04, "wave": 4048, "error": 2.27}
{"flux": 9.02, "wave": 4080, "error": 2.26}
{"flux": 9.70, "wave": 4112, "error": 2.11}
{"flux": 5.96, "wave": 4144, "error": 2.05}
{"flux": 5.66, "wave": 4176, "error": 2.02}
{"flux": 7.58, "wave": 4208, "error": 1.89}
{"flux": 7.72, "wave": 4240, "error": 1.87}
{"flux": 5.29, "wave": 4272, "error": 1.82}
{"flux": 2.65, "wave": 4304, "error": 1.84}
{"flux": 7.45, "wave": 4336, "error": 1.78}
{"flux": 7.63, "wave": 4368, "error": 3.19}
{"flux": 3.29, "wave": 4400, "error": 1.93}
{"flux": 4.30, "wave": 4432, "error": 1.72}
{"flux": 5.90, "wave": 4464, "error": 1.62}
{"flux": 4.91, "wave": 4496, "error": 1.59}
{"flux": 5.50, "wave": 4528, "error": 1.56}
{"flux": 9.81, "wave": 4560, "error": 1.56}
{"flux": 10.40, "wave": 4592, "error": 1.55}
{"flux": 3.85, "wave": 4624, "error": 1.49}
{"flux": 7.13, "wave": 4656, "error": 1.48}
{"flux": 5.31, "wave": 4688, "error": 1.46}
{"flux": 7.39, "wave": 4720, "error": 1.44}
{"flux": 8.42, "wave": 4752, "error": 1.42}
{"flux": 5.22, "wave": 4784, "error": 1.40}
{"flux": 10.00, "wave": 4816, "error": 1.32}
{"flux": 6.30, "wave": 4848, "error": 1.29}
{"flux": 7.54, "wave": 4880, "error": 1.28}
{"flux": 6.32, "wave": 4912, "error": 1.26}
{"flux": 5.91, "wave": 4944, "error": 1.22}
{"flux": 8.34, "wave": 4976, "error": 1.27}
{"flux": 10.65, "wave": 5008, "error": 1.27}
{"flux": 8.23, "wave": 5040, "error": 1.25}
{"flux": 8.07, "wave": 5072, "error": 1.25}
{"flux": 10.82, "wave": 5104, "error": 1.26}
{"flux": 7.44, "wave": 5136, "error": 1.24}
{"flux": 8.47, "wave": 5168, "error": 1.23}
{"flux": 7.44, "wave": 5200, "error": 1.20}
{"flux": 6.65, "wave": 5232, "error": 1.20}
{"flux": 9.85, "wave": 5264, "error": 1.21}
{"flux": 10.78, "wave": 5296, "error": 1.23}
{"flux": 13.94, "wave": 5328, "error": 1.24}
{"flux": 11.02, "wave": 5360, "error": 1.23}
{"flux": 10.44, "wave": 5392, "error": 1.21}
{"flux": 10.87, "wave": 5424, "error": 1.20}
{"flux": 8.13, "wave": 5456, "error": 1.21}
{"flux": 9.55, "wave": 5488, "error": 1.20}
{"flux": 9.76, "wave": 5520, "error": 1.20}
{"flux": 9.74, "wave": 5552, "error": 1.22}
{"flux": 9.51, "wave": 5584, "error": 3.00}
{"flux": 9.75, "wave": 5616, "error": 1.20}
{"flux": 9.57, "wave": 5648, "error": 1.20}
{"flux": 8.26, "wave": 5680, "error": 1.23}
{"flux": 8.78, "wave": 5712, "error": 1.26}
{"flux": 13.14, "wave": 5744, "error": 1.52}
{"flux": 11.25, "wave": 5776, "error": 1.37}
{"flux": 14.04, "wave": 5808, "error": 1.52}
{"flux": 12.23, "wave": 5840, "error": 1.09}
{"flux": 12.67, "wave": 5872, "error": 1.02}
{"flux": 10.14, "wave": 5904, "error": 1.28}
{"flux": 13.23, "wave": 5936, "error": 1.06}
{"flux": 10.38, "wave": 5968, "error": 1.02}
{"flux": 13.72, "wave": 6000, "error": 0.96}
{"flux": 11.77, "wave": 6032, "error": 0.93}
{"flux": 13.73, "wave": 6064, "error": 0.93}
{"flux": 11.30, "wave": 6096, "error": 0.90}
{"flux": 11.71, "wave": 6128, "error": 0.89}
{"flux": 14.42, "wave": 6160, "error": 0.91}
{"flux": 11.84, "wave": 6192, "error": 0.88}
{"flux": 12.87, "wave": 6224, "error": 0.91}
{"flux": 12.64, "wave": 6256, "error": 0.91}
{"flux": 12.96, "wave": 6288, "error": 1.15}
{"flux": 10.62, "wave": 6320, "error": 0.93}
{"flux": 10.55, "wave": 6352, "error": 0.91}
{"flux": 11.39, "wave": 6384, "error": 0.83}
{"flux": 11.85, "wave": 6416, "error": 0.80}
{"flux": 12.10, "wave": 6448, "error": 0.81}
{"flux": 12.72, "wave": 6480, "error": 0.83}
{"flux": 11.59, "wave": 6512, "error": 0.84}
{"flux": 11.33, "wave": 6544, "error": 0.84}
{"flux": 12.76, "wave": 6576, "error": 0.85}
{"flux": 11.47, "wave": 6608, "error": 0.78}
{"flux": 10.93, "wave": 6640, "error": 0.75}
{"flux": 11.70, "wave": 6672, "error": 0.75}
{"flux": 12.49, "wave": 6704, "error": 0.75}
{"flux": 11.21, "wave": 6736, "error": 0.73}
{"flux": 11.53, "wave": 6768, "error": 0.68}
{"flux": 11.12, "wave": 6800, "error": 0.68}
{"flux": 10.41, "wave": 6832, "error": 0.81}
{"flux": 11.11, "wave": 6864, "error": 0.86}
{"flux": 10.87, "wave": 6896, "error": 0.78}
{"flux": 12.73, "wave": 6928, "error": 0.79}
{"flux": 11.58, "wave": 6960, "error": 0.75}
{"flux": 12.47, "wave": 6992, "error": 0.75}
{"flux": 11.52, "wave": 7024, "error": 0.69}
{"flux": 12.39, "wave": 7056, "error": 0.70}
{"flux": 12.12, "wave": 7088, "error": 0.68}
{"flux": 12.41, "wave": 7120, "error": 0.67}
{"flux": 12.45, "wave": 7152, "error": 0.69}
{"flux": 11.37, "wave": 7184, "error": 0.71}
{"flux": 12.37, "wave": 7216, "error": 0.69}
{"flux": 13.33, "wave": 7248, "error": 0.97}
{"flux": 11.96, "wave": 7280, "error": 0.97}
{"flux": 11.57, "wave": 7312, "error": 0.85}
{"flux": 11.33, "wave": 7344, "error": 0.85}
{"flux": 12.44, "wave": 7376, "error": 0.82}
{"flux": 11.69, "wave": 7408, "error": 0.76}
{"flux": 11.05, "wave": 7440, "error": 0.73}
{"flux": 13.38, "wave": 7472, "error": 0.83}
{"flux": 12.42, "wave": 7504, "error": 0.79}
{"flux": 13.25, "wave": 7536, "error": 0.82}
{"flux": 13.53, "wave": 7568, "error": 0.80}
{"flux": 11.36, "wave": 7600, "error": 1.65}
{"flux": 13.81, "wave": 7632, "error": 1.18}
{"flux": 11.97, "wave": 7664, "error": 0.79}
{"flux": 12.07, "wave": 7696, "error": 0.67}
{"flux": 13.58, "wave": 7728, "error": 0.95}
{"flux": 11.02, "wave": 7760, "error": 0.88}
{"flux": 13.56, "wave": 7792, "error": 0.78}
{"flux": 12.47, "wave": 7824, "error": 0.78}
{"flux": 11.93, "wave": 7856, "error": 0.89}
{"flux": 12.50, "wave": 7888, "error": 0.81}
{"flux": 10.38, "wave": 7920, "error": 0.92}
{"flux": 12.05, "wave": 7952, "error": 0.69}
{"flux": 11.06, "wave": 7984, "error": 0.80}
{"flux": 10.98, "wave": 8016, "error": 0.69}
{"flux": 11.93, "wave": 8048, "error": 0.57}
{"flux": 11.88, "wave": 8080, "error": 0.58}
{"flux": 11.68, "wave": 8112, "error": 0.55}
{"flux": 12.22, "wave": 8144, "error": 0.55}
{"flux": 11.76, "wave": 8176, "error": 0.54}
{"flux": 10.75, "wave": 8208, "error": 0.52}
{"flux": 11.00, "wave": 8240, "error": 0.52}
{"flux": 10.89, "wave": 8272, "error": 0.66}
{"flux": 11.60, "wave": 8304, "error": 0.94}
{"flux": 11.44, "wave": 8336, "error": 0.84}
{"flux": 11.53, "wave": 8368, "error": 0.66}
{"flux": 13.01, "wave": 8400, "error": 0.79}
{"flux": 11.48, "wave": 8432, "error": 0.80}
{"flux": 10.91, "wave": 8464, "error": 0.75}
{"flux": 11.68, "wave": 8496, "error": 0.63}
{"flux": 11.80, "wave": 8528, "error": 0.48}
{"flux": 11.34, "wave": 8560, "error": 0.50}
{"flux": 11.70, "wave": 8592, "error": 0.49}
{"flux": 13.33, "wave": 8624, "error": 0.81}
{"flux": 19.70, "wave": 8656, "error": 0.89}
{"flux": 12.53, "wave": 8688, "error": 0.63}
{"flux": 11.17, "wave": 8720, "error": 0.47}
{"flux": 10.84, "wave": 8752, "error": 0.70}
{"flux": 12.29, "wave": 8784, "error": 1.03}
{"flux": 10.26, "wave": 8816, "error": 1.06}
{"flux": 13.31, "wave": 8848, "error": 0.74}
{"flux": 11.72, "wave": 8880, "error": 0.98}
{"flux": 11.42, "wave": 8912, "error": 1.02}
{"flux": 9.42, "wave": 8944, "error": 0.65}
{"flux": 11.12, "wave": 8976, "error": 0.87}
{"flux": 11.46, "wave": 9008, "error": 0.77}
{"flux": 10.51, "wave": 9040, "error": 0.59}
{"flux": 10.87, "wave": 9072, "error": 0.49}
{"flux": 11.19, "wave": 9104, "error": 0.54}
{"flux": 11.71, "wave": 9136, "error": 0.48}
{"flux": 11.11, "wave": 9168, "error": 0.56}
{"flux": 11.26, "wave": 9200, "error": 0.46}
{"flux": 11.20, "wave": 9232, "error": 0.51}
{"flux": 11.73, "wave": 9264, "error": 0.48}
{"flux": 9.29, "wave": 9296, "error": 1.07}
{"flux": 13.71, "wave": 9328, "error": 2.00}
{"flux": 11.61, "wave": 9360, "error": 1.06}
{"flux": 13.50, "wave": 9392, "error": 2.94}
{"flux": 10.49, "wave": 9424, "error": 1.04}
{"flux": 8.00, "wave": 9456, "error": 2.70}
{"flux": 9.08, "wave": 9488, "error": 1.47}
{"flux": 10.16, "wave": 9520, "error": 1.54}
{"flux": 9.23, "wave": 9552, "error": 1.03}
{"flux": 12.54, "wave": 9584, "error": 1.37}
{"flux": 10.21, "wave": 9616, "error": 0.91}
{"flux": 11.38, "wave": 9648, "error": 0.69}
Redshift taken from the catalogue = 0.32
